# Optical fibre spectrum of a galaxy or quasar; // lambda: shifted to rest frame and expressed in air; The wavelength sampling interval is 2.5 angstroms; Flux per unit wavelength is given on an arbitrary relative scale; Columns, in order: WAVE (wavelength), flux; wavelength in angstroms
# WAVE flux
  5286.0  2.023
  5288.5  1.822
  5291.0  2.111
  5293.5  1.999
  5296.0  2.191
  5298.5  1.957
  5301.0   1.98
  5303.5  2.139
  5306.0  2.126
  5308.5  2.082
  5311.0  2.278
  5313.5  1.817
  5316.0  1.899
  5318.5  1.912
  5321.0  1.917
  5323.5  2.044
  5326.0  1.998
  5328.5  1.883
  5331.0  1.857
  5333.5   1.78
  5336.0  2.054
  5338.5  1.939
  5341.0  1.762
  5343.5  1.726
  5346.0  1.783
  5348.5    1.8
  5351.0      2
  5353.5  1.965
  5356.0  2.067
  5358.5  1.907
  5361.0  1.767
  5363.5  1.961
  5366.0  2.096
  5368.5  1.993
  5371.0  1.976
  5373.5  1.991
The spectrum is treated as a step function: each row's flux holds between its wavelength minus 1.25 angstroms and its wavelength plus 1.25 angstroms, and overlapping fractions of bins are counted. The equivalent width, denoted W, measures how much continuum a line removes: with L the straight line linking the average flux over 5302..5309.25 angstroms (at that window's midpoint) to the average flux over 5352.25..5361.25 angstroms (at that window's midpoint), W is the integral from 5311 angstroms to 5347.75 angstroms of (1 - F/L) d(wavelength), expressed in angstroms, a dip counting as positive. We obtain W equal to 2.5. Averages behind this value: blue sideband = 2.11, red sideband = 1.94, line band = 1.9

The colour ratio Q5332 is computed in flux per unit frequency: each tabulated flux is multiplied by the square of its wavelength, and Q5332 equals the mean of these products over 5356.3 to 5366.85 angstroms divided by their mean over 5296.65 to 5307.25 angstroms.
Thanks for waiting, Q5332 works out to 0.96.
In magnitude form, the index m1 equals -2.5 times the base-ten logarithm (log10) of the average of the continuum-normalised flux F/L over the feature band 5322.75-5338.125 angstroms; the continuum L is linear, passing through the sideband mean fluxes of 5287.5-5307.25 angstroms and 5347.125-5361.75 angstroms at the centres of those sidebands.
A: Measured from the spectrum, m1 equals 0.02 mag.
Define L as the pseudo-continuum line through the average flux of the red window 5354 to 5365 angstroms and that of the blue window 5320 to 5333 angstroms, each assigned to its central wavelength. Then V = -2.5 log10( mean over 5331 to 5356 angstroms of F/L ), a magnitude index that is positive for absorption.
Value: 0.03 mag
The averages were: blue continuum 1.93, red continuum 1.93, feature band 1.88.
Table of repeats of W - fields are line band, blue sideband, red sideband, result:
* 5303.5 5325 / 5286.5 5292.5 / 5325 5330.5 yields -0.8 angstroms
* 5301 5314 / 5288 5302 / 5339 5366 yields -0.7 angstroms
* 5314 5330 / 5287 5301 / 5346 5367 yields 0.3 angstroms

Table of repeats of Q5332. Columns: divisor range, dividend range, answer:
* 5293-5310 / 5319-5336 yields 0.94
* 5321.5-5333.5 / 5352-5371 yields 1.03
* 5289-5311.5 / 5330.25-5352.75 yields 0.91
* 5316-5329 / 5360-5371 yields 1.02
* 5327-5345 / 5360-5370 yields 1.07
